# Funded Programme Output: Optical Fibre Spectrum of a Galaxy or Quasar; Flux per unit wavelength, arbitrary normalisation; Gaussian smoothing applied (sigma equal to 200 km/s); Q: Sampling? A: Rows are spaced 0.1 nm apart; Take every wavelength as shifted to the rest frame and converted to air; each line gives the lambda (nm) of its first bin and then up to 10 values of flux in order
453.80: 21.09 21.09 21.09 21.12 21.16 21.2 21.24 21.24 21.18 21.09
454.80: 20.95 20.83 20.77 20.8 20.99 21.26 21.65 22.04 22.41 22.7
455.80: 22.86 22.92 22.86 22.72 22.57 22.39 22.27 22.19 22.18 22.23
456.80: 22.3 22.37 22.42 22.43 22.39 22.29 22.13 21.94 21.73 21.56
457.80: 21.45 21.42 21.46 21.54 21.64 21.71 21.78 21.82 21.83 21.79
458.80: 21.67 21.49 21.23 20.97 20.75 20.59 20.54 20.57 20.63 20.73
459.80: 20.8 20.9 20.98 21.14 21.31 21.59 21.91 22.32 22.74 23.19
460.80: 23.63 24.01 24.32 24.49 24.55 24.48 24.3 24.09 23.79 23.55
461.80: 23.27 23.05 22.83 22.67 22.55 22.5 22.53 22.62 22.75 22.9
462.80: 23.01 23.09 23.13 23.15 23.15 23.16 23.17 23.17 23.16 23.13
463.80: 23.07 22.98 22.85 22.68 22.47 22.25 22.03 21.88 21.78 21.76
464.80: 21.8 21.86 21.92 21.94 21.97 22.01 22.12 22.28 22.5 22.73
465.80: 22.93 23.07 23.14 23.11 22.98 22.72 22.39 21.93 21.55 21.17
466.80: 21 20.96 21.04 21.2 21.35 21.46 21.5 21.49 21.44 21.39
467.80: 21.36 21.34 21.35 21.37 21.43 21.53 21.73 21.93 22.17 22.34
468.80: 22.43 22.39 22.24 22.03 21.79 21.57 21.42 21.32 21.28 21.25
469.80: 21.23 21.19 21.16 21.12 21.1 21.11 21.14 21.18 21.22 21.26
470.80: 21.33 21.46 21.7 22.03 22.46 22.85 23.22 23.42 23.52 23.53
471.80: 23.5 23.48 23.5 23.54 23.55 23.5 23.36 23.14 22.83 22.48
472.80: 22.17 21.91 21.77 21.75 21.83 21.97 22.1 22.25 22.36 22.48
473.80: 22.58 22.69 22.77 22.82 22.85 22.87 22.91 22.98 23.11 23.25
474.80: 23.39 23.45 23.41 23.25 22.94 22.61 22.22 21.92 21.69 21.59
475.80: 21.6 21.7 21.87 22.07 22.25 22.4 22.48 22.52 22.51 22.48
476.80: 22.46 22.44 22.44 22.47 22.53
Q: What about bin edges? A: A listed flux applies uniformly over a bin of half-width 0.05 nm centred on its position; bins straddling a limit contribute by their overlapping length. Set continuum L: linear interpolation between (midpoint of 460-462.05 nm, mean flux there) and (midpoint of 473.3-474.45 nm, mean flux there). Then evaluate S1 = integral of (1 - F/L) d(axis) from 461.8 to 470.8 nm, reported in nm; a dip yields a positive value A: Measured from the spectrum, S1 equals 0.34 nm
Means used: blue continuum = 23.2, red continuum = 22.6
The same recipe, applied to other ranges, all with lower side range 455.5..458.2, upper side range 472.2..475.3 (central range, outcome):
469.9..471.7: 0.06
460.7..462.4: -0.09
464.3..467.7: 0.08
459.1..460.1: 0.07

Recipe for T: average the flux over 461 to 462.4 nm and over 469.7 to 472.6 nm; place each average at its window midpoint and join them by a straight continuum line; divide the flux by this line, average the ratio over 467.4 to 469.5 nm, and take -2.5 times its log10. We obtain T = 0.05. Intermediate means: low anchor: 23.5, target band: 21.7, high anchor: 22.3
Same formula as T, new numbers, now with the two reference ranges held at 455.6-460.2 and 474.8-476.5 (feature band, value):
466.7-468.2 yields 0.04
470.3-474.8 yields -0.01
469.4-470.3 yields 0.05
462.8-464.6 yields -0.04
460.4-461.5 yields -0.09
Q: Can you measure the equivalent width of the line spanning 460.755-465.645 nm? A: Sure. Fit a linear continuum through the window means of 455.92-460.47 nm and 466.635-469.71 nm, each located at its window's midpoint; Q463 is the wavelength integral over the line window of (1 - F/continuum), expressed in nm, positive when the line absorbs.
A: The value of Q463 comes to -0.29 nm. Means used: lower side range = 21.7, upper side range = 21.6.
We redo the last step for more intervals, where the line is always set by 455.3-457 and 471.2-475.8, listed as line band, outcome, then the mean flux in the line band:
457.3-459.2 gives 0.07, 21.6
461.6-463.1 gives -0.03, 22.9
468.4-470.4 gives 0.09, 21.6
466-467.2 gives 0.04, 21.9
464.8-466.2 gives 0.01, 22.4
